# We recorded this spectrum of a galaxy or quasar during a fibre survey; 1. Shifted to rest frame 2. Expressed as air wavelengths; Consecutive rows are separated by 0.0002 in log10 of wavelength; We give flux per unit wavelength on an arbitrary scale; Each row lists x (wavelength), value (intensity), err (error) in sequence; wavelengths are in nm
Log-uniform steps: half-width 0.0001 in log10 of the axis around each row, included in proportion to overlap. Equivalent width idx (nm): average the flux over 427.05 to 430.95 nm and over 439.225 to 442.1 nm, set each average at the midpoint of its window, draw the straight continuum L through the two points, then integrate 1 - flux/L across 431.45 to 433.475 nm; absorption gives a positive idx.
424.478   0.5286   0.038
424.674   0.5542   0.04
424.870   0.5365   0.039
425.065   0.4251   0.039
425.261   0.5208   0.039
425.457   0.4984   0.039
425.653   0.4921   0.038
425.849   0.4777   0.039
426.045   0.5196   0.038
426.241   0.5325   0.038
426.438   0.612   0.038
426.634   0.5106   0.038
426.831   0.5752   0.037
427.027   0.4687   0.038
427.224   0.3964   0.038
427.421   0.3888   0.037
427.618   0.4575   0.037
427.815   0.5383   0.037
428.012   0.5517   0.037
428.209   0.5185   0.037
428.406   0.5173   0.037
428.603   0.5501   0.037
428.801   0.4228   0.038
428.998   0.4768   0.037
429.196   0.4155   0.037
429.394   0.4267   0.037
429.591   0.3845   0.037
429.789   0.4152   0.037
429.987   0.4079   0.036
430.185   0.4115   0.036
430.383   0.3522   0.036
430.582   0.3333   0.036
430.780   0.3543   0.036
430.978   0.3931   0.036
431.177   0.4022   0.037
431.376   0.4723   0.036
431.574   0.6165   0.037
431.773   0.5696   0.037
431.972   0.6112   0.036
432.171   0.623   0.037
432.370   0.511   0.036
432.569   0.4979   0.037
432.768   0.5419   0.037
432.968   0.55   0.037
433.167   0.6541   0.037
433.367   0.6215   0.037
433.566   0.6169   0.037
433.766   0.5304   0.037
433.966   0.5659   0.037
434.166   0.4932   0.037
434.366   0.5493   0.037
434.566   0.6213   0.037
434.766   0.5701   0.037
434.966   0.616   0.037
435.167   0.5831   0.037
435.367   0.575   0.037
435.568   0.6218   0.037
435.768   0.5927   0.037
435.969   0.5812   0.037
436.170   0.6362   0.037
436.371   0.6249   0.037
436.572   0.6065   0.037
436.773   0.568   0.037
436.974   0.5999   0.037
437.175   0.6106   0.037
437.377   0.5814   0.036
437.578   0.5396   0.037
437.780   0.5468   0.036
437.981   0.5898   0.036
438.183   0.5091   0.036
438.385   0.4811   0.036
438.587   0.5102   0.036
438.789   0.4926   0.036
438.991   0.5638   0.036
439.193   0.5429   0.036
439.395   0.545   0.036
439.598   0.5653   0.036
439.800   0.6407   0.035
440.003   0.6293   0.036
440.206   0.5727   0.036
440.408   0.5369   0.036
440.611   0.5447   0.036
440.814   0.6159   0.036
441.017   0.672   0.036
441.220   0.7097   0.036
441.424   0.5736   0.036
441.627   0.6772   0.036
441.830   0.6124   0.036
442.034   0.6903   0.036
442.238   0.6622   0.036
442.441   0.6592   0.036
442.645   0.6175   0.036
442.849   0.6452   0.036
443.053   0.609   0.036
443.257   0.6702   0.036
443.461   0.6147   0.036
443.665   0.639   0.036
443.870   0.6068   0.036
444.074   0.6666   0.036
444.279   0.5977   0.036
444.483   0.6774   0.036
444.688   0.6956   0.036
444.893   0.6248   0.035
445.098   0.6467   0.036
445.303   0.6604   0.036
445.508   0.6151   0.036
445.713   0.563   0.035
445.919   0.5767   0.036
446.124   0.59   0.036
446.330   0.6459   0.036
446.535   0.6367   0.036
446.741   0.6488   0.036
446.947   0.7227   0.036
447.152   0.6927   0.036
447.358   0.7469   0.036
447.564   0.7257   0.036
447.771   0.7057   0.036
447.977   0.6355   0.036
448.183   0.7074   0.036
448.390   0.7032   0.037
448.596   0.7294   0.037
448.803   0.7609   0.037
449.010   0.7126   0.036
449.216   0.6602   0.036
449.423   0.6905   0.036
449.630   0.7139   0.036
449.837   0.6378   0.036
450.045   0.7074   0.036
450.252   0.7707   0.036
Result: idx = -0.37 nm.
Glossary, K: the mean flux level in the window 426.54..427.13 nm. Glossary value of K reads 0.517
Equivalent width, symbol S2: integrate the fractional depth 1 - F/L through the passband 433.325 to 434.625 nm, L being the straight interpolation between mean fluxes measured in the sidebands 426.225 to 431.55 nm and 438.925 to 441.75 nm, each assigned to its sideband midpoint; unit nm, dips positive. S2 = -0.12 nm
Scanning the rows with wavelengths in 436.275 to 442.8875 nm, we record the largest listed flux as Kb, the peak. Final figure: 0.7097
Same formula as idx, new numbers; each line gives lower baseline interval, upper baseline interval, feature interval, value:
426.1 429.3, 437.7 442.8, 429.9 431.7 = 0.35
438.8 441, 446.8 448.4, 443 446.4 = 0.13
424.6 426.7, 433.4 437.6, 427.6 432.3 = 0.68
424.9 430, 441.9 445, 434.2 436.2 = -0.10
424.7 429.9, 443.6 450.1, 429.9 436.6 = 0.06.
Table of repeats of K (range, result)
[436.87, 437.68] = 0.583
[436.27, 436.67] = 0.616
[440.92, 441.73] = 0.658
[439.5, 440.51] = 0.589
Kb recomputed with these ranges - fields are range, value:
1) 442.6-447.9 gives 0.7469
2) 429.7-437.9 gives 0.6541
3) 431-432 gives 0.6165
